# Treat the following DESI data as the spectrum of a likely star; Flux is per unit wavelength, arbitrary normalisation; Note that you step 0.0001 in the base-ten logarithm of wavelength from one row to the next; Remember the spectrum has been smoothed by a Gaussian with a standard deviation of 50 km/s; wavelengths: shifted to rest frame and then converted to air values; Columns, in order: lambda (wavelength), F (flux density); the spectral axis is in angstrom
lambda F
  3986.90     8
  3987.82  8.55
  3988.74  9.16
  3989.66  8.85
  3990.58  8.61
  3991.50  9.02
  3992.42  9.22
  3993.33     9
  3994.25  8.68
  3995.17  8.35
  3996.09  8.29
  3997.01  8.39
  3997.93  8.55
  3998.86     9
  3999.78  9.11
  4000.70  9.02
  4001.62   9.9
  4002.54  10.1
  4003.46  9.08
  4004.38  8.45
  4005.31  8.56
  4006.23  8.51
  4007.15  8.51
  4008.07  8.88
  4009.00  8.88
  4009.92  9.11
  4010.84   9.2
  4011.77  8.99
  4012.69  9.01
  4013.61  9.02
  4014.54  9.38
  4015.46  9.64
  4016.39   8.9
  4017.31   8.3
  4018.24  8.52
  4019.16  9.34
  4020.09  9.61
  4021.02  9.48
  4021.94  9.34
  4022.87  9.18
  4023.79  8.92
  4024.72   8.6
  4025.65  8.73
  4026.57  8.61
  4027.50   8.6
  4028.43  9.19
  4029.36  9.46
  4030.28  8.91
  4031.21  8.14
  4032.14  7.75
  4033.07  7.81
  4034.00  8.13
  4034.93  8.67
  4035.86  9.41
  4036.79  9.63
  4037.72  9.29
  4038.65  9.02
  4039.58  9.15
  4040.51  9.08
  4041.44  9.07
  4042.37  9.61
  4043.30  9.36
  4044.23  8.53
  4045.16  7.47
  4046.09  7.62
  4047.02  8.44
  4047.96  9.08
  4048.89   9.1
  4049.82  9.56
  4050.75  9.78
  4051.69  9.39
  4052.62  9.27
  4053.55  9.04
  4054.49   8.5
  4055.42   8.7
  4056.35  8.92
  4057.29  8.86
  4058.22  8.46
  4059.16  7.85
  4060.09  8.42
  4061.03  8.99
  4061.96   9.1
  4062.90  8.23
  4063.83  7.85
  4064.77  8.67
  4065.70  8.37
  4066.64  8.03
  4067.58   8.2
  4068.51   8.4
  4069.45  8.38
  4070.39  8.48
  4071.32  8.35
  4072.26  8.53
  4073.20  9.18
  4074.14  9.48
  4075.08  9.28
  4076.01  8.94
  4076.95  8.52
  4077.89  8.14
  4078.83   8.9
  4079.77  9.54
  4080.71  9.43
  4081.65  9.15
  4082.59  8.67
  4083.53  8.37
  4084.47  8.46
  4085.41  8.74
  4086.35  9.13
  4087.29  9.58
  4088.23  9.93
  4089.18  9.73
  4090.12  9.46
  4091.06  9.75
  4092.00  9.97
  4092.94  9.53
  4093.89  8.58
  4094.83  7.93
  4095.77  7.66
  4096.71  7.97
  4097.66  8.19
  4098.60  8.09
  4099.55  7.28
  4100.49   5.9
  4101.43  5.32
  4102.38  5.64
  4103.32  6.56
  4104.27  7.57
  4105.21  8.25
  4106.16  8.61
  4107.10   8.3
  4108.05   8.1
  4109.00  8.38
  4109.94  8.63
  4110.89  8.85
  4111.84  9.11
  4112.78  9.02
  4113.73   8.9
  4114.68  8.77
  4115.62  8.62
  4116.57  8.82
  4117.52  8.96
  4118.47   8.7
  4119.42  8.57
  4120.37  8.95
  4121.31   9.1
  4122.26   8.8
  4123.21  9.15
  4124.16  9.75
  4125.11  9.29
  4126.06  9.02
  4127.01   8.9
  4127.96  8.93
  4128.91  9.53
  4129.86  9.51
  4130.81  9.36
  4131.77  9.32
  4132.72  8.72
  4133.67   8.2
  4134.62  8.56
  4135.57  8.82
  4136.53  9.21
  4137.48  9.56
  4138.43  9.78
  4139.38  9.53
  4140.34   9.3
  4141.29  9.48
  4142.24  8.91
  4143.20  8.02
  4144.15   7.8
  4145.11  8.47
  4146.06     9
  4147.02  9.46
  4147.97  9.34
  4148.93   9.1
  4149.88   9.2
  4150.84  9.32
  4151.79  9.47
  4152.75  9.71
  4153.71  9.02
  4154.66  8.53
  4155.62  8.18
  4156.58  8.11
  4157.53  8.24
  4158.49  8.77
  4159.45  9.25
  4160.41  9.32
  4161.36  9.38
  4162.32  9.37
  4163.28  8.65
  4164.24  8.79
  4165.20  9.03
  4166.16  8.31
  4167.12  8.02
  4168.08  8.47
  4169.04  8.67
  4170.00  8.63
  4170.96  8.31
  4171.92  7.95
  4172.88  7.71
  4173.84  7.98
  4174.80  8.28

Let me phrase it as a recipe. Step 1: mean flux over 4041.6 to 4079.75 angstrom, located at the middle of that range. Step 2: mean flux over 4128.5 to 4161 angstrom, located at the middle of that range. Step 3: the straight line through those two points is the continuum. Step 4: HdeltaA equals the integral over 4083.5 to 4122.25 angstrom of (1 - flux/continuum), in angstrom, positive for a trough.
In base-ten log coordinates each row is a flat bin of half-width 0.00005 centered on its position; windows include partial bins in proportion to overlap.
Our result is 1.8 angstrom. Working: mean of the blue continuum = 8.71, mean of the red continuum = 9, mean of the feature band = 8.44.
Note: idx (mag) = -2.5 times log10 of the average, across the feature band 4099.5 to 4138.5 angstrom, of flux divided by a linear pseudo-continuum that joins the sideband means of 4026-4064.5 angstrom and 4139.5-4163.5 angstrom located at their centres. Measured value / 0.04 mag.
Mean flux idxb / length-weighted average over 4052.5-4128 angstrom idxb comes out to 8.6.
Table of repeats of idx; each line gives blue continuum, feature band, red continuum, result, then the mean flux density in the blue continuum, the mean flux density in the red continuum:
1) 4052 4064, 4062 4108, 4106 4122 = 0.03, 8.66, 8.73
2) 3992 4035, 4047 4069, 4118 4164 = 0.02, 8.87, 9.01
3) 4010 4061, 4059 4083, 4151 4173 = 0.02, 8.89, 8.72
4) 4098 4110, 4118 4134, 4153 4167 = -0.14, 7.4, 8.78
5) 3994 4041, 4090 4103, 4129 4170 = 0.13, 8.91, 8.94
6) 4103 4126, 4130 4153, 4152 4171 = -0.04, 8.68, 8.76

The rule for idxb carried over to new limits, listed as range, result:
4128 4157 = 9.02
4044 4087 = 8.71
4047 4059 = 8.99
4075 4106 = 8.42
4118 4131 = 9.11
